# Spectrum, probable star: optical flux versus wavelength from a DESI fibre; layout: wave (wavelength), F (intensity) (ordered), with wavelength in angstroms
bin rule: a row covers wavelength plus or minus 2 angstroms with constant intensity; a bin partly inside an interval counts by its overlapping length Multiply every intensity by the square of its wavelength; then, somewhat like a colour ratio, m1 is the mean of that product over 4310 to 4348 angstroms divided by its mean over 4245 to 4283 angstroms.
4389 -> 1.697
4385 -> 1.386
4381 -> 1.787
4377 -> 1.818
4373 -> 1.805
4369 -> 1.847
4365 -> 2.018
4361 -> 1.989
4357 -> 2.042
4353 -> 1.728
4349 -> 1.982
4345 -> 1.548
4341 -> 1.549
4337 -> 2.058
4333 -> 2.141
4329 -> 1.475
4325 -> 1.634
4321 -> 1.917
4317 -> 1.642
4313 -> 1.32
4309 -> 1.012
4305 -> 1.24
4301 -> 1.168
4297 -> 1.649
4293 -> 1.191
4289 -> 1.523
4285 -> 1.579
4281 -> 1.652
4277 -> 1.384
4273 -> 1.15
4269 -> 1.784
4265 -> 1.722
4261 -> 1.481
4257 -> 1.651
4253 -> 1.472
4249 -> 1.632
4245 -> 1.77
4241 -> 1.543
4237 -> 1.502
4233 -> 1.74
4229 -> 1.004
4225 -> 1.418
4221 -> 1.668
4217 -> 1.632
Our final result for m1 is 1.12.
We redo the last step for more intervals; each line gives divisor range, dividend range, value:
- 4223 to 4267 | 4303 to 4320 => 0.90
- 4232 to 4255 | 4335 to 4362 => 1.20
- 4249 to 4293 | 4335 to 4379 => 1.26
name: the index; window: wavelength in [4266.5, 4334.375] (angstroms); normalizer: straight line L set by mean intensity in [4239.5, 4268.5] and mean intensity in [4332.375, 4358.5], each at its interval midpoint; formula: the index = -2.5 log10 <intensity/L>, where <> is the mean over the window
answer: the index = 0.163 mag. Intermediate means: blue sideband 1.62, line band 1.49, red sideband 1.85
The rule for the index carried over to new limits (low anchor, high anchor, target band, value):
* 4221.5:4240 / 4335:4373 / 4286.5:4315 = 0.27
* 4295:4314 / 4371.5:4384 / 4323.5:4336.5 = -0.23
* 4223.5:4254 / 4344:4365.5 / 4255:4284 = 0.04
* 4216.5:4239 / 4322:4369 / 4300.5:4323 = 0.24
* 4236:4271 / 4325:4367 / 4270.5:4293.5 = 0.18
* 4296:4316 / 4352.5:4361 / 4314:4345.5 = -0.11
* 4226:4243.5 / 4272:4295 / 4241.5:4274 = -0.11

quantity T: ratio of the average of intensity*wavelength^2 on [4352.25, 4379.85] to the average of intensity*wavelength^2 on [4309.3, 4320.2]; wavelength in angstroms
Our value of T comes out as 1.3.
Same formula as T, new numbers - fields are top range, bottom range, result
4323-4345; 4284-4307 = 1.29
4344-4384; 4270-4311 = 1.40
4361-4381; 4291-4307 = 1.48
